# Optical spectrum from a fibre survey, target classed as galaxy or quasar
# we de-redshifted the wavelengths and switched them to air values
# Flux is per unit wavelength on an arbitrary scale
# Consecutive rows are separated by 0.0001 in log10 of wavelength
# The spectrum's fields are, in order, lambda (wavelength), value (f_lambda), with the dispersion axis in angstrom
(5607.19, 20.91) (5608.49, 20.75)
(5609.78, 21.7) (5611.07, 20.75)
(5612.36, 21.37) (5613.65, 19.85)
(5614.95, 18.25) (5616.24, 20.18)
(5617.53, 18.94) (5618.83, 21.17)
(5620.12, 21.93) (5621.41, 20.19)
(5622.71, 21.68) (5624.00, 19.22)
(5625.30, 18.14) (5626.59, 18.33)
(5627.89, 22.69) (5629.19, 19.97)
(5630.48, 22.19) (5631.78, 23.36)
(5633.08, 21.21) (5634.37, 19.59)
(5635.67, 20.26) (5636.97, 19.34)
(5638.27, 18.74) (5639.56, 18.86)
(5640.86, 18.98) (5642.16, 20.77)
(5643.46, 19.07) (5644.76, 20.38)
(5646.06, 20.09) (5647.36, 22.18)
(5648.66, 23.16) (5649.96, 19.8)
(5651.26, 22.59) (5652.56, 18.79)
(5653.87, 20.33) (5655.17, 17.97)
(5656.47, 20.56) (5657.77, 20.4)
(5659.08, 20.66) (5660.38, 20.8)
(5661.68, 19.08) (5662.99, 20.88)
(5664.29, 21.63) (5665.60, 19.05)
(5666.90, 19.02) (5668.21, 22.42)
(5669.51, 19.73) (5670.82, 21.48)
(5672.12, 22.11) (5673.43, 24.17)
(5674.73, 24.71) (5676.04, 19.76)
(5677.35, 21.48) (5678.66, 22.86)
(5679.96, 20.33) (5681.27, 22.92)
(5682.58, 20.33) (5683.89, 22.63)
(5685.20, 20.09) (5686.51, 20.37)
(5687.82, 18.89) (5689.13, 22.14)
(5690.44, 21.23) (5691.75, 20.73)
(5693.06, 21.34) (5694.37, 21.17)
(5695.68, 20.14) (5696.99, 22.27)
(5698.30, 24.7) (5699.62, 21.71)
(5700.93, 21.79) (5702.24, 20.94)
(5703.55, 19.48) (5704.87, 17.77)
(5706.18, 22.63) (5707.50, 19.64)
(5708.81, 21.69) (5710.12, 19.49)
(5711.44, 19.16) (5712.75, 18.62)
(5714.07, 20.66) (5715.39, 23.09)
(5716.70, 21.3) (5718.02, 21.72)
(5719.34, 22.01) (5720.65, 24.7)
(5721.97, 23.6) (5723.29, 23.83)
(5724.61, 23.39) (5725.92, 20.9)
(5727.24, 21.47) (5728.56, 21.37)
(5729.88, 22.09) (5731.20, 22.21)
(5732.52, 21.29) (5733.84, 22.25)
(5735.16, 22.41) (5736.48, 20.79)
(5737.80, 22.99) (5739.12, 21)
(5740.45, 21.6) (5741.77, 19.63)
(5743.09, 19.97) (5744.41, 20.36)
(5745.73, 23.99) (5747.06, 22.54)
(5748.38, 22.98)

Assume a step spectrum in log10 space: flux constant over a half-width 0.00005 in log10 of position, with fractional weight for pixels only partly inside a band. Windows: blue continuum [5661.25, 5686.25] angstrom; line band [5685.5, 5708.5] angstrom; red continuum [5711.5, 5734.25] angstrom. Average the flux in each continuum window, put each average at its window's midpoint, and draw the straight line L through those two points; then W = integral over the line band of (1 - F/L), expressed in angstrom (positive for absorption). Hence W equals 0.7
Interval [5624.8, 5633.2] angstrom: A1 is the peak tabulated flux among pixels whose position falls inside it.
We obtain 23.36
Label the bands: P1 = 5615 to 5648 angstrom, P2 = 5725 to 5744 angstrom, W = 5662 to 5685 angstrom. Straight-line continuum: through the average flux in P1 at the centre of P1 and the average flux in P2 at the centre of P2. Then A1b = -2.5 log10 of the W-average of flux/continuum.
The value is -0.04 mag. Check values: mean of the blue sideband 20.3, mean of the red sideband 21.4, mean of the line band 21.4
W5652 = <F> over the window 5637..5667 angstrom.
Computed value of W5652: 20.2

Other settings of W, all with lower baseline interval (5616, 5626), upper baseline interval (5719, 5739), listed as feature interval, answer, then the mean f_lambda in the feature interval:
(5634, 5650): 0.4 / 20.1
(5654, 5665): 0.4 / 20.2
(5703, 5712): 0.8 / 20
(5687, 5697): 0.3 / 20.9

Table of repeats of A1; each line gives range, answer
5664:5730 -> 24.71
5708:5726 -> 24.7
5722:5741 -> 23.83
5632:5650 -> 23.16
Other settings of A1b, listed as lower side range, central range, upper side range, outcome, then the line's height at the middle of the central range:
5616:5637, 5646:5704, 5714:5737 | 0.01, 21.4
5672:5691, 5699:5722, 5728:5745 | 0.02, 21.5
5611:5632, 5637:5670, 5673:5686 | 0.05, 21.2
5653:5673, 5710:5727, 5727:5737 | -0.01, 21.5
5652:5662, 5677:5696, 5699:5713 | -0.05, 20.1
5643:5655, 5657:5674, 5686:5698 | 0.00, 20.8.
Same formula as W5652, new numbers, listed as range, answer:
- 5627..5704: 20.9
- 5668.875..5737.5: 21.5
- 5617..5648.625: 20.4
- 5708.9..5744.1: 21.6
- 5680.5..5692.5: 21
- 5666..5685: 21.6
